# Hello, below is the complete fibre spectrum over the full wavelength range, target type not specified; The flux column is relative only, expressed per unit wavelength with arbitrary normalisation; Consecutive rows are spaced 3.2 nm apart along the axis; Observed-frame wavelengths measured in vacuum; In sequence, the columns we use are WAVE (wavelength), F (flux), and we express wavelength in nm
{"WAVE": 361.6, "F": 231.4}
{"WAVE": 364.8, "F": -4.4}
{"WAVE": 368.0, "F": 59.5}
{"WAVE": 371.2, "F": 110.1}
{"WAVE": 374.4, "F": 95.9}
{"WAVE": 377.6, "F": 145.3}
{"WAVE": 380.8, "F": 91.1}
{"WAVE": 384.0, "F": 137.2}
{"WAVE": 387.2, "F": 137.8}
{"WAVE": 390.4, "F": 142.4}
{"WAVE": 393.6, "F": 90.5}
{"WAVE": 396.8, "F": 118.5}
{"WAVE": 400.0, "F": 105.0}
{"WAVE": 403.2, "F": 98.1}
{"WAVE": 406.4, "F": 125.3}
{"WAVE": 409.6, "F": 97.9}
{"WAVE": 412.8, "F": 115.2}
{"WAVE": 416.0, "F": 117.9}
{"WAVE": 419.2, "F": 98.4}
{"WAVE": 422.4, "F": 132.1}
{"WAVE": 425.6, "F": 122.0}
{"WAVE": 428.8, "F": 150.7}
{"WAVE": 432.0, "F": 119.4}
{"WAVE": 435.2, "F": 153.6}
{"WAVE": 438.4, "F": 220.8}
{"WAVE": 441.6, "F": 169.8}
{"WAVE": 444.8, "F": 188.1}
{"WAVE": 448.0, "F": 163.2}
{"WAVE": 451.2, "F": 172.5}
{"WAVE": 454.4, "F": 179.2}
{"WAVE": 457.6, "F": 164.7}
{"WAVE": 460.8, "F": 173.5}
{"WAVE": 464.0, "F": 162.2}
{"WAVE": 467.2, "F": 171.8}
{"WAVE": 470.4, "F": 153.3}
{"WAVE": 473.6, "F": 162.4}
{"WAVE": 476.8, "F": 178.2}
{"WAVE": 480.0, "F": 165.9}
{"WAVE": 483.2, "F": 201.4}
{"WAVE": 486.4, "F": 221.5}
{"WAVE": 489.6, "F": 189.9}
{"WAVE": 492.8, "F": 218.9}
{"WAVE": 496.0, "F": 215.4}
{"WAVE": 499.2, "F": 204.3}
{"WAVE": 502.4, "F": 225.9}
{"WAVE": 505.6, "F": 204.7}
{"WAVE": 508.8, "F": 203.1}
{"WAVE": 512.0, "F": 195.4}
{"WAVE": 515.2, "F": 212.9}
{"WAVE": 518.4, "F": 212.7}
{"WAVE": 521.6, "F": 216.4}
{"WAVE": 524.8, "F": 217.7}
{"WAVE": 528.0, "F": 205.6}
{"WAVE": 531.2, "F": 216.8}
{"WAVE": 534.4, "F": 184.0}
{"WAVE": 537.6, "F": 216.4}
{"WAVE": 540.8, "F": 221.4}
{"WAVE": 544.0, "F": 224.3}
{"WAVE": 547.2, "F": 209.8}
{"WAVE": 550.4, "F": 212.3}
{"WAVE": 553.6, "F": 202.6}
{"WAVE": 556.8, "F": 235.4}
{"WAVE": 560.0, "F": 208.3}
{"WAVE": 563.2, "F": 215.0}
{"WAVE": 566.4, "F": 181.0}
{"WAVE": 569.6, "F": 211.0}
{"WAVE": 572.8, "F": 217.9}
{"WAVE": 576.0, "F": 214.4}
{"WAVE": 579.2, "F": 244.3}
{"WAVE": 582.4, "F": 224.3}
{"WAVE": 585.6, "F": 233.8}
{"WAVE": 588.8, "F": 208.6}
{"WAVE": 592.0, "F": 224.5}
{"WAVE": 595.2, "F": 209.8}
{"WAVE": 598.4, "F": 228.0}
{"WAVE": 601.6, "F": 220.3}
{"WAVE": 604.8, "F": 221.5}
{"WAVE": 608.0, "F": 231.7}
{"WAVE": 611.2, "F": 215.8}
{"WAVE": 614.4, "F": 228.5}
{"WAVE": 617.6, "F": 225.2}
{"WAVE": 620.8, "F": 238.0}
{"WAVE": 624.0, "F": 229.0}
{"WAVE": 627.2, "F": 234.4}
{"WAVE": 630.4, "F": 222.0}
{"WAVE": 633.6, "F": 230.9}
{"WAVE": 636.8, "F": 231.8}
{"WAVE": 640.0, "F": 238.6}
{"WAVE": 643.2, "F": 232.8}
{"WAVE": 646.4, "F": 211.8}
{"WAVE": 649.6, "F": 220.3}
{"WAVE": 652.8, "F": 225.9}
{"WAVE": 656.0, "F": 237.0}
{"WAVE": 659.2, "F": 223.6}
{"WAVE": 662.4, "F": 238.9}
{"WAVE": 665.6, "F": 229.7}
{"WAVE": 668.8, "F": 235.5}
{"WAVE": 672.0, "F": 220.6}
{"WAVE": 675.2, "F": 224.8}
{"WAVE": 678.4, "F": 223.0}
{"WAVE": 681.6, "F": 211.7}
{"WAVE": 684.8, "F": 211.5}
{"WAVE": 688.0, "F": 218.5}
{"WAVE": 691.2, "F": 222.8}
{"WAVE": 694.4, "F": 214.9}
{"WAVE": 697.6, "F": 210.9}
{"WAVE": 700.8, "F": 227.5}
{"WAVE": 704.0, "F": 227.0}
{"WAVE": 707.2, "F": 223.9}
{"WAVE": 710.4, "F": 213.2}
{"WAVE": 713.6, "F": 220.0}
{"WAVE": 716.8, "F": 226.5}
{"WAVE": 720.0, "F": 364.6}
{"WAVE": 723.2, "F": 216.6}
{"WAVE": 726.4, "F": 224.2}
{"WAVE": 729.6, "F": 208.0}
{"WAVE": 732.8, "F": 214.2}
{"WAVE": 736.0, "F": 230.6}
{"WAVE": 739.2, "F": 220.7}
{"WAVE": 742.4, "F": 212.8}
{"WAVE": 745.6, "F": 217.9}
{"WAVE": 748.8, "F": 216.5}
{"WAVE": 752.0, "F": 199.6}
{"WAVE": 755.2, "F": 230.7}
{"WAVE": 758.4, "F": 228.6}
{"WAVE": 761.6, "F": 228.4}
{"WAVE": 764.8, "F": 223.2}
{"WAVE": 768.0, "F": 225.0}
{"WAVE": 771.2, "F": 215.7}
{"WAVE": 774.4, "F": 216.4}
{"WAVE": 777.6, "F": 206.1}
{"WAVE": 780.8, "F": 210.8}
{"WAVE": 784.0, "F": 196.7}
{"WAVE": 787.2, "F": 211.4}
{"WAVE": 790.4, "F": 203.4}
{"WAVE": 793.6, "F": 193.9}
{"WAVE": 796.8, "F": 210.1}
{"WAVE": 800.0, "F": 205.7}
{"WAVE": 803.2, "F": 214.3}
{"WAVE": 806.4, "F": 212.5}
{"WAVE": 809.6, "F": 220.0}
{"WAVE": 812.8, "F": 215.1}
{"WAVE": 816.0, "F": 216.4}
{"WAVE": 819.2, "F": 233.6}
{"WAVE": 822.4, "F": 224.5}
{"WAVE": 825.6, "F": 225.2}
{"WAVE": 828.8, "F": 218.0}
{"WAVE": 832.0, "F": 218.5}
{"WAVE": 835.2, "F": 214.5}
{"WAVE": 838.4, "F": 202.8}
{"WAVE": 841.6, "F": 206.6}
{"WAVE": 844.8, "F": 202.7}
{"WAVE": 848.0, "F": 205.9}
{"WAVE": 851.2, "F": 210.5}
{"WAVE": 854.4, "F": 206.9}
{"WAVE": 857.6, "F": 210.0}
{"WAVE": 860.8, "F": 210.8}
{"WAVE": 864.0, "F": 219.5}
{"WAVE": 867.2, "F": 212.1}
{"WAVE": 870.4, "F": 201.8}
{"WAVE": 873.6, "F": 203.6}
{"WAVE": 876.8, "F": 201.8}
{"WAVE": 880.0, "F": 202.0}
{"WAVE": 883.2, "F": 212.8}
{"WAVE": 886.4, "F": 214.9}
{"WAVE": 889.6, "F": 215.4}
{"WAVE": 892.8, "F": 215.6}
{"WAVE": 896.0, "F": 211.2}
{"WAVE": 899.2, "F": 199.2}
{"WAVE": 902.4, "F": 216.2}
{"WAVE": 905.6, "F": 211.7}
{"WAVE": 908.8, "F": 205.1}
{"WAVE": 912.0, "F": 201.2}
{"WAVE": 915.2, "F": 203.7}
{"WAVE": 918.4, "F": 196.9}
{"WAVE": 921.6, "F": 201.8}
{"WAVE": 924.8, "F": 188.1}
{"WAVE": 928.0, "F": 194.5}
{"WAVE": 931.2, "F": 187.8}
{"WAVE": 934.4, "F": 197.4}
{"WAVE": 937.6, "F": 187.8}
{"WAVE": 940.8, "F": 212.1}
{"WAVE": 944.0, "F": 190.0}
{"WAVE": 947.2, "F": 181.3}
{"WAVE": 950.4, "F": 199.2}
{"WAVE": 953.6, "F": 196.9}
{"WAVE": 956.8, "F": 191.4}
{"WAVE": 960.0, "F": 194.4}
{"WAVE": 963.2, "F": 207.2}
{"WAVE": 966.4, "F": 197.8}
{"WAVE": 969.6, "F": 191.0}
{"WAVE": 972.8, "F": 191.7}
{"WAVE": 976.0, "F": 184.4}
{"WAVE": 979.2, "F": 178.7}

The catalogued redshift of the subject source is 0.10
